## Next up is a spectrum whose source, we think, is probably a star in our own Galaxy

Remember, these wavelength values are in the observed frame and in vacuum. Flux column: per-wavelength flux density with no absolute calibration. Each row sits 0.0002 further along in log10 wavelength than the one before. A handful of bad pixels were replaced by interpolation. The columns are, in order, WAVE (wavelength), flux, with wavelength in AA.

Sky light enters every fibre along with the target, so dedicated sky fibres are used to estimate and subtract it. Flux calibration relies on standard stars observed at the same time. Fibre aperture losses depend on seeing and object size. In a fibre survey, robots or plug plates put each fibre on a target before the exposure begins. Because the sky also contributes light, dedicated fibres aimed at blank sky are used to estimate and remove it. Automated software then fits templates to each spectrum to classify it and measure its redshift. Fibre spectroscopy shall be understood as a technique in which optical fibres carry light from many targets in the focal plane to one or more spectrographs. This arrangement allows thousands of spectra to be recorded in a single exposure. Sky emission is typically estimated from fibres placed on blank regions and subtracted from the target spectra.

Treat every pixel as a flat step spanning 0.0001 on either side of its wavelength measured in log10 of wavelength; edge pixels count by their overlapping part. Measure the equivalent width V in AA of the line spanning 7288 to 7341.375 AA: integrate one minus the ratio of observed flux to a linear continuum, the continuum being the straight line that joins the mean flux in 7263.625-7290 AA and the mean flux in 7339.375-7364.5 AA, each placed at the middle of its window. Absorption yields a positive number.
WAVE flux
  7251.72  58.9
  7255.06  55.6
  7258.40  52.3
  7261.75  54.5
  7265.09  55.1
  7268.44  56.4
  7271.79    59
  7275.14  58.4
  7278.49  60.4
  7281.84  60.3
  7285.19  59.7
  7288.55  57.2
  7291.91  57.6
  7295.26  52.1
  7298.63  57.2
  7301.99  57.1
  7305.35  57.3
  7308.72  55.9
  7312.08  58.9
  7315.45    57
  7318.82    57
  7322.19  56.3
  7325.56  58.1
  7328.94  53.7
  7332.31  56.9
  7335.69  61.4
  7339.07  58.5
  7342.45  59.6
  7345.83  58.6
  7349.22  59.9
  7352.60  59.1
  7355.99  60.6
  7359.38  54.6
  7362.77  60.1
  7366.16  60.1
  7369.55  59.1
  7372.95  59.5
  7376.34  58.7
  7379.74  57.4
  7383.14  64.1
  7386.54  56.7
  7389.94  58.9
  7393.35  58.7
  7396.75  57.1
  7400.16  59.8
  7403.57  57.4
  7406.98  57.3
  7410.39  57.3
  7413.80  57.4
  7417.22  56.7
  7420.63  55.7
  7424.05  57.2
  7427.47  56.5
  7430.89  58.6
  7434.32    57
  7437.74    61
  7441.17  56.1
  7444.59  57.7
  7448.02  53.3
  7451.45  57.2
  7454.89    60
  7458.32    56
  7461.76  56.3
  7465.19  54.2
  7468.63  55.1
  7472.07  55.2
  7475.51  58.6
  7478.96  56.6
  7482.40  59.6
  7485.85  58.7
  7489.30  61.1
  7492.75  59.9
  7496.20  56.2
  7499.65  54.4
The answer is 1.4 AA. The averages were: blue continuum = 58.3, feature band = 57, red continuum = 58.9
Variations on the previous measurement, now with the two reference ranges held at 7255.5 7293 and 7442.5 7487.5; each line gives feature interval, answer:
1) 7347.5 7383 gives -1.3 AA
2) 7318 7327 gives 0.0 AA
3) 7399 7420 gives -0.2 AA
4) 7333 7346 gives -0.5 AA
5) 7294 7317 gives 0.3 AA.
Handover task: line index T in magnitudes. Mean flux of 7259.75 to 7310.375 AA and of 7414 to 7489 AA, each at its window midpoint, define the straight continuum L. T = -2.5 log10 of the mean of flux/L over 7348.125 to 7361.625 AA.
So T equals -0.03 mag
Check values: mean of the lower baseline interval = 57.2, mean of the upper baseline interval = 57.1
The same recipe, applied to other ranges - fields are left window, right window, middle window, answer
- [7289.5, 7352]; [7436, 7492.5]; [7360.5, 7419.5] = -0.021 mag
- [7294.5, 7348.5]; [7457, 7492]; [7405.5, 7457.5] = 0.000 mag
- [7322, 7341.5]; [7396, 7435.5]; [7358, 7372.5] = -0.021 mag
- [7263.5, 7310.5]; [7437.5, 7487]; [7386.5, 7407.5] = -0.019 mag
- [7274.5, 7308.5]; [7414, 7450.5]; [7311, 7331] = 0.014 mag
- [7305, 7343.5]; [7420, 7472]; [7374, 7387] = -0.043 mag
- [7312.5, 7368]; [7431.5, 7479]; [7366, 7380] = -0.022 mag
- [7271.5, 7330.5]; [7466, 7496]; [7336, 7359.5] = -0.030 mag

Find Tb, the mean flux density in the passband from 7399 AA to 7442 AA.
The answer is 57.5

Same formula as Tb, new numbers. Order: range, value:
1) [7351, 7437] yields 58.3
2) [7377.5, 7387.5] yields 59.5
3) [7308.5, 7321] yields 57.3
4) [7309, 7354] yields 58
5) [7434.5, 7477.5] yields 56.7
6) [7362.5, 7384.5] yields 59.8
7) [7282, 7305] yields 57.1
